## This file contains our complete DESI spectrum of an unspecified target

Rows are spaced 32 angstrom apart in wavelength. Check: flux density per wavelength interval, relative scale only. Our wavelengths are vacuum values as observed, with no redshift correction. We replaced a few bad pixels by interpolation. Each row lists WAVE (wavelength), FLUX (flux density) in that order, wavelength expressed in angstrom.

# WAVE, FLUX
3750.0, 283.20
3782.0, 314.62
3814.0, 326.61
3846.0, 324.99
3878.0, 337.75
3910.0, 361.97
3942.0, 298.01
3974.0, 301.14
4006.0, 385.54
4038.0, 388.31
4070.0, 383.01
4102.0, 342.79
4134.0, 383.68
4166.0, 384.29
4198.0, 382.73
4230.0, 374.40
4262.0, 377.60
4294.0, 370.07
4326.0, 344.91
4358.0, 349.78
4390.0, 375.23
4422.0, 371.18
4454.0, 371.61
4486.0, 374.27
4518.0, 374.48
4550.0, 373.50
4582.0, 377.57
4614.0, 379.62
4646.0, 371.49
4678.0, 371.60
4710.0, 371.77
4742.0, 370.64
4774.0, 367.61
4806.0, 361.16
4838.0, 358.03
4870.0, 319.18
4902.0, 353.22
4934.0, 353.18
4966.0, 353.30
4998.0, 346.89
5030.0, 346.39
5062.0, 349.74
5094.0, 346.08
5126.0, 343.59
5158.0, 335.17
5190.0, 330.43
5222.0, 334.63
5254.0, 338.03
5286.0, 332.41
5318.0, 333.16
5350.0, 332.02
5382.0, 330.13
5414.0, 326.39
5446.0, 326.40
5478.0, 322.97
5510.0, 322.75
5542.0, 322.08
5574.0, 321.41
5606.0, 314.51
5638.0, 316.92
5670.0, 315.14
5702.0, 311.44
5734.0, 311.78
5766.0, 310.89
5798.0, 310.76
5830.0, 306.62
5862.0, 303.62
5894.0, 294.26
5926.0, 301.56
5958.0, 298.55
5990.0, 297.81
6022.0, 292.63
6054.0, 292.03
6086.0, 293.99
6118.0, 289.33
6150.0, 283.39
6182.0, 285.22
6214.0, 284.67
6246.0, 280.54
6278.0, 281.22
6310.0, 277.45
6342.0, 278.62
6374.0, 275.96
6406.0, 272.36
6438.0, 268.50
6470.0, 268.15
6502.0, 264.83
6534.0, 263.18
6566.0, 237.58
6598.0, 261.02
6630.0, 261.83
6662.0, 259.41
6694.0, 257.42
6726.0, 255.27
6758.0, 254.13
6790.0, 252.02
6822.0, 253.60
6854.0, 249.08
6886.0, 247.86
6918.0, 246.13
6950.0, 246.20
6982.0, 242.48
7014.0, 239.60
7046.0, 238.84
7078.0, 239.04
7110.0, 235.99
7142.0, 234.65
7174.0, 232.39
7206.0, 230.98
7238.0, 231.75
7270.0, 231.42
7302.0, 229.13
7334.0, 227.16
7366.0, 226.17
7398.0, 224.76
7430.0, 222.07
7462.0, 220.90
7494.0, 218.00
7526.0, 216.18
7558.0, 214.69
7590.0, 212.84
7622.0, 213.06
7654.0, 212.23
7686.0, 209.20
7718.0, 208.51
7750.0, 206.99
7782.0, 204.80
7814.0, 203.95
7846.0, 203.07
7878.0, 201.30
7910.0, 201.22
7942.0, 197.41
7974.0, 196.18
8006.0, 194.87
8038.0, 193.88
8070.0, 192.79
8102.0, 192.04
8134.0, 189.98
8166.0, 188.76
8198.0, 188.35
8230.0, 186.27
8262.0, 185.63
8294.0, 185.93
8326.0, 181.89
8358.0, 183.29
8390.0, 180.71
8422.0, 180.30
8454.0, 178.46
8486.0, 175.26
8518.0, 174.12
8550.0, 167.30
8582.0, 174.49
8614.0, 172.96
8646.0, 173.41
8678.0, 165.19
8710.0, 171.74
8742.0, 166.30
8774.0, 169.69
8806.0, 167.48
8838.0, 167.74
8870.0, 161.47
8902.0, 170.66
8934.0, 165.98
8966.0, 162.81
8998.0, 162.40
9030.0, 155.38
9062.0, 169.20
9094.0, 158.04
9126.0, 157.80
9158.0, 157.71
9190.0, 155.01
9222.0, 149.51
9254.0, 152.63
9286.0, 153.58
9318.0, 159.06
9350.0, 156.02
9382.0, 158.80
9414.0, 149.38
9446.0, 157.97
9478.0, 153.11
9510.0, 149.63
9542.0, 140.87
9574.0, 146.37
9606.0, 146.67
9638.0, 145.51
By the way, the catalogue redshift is 0.00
